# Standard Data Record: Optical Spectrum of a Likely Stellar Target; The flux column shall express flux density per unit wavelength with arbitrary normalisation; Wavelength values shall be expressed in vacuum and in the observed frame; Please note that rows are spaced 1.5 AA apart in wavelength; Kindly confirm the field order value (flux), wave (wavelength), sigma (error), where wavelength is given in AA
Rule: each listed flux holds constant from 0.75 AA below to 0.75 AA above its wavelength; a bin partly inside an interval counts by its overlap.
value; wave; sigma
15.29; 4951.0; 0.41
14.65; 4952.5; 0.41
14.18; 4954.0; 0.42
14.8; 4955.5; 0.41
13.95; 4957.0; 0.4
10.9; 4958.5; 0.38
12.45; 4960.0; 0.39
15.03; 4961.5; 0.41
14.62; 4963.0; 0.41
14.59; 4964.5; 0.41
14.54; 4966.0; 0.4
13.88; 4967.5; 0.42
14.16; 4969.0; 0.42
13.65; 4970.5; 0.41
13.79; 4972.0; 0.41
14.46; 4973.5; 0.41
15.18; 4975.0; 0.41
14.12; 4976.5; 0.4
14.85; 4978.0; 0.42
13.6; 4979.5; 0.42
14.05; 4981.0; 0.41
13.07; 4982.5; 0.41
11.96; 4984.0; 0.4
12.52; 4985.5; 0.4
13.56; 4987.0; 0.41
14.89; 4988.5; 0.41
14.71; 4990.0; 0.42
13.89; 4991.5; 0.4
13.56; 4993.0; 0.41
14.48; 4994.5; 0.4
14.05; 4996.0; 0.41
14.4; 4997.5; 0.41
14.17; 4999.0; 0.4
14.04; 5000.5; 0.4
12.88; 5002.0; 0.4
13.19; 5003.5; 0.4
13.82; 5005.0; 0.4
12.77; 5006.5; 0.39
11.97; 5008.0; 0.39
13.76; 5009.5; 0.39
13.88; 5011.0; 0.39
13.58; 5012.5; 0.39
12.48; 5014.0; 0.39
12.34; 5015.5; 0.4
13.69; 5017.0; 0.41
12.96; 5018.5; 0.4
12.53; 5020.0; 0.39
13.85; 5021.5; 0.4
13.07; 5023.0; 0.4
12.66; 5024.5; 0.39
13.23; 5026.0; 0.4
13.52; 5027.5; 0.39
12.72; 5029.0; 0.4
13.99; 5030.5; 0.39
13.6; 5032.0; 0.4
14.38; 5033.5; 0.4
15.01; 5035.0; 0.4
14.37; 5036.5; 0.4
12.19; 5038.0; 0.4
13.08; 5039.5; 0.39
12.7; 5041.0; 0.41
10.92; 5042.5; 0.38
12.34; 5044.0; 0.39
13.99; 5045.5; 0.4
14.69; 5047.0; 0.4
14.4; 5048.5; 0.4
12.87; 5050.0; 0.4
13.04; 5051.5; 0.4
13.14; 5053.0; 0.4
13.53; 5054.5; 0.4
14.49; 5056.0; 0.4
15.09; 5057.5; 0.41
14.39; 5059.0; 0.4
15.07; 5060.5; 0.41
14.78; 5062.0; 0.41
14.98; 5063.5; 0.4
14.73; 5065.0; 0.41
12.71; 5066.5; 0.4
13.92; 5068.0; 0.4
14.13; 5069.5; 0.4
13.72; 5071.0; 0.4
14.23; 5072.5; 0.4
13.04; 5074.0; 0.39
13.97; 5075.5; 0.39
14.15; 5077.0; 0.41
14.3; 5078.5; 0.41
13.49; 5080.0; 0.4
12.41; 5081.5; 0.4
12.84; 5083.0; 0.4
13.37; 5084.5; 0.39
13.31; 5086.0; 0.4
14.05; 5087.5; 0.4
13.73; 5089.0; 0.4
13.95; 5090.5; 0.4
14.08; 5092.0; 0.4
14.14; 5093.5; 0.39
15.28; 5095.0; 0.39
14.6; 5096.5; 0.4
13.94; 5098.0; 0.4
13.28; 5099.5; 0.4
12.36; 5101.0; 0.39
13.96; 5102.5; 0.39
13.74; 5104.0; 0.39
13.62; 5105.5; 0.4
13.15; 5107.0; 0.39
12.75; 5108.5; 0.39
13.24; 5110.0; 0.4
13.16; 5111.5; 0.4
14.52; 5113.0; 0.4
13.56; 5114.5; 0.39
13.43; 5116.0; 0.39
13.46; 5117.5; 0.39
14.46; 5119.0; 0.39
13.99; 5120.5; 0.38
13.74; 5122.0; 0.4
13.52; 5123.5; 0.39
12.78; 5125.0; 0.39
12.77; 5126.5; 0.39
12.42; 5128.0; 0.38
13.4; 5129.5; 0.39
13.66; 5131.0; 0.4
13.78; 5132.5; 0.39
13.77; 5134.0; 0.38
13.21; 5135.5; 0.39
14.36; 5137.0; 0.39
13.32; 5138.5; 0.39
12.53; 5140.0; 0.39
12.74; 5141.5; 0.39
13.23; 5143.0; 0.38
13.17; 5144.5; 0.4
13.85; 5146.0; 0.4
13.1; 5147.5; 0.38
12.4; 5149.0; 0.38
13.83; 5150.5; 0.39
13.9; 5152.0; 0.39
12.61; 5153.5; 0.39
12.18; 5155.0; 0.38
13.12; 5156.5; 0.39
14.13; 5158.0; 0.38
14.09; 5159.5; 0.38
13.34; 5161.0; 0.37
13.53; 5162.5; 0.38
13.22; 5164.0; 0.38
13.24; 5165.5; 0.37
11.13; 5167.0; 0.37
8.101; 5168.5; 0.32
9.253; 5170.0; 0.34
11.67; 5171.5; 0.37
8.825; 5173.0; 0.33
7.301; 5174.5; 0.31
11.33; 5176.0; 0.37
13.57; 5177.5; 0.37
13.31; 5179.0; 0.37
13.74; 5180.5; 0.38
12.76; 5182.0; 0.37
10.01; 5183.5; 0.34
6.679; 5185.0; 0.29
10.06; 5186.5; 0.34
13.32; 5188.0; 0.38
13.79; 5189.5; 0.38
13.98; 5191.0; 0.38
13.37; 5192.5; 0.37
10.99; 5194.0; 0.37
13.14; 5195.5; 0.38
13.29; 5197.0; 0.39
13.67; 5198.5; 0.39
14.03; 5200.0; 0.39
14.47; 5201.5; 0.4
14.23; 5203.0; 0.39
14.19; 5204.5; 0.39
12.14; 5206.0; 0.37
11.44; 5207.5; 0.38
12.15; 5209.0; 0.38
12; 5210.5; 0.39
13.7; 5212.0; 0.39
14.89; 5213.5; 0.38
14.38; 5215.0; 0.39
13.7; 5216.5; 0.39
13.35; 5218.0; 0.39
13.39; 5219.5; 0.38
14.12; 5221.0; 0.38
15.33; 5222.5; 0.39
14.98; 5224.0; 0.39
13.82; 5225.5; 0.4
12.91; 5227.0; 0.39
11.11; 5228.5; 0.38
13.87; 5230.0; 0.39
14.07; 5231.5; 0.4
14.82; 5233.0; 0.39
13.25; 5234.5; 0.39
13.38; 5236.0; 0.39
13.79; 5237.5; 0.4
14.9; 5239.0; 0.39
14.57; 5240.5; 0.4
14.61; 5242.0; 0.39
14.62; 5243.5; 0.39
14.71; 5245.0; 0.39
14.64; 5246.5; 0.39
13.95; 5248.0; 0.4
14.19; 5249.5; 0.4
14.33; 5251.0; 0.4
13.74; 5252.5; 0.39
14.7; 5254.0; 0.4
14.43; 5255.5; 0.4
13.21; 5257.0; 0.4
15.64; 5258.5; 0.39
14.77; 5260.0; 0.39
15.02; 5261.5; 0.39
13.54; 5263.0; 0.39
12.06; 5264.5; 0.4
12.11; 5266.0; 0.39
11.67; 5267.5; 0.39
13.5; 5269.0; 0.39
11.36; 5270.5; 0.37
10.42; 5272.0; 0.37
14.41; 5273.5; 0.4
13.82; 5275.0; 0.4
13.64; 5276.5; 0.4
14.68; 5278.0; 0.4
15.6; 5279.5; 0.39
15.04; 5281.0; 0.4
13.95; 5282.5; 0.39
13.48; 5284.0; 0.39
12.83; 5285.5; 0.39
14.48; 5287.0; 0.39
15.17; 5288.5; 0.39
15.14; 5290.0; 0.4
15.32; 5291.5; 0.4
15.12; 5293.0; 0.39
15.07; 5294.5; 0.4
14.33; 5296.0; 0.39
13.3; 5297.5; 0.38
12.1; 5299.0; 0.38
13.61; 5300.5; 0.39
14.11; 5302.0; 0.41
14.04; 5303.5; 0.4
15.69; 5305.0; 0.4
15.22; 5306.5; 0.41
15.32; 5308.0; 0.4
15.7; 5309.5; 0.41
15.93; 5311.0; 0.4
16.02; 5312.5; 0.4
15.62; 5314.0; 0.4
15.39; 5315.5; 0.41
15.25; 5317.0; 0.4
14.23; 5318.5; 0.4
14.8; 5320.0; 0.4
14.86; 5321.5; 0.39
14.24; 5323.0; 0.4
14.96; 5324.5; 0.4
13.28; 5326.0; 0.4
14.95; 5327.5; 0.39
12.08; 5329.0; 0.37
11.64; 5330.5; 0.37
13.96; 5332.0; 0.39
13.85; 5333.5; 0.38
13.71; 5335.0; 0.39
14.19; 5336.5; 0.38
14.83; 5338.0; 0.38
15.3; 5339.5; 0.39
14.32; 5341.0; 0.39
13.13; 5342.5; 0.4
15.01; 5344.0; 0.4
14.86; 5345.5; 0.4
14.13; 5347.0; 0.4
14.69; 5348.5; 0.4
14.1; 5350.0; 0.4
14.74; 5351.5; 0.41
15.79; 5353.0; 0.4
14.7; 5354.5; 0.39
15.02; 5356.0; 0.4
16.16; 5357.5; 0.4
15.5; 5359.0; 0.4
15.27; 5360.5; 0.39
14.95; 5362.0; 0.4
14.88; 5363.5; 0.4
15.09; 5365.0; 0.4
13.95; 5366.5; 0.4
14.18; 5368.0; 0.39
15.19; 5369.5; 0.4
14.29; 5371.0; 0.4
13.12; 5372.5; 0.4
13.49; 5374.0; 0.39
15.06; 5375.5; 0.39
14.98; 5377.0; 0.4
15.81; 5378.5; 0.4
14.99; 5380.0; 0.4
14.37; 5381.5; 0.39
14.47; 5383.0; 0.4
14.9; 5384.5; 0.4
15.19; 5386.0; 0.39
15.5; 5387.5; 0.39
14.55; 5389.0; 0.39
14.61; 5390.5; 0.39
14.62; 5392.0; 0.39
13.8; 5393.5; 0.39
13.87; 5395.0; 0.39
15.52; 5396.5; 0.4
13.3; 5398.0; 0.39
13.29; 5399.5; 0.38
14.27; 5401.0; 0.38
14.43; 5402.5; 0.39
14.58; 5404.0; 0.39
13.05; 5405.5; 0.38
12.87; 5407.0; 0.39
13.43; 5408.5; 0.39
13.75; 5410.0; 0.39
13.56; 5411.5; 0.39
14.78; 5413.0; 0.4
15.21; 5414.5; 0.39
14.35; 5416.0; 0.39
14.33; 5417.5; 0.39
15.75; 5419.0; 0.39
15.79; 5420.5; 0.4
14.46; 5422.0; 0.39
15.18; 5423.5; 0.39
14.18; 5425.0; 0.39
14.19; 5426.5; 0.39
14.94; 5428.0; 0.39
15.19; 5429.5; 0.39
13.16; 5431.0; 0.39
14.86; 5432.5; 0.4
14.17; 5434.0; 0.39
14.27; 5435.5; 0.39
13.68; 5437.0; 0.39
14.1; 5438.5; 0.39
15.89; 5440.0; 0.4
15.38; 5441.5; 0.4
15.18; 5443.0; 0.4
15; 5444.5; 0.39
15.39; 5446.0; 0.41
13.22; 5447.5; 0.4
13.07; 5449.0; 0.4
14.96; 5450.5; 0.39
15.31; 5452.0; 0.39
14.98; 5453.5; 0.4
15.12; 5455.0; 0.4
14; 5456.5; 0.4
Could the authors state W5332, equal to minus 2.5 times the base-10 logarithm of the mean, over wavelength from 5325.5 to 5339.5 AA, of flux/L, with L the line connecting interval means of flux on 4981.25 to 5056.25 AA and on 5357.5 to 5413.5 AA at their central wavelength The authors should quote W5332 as 0.05 mag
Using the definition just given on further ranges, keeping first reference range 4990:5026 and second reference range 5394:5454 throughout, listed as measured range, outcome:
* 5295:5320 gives -0.046 mag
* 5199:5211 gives 0.062 mag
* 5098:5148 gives 0.023 mag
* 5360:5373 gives -0.021 mag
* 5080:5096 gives -0.009 mag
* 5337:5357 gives -0.033 mag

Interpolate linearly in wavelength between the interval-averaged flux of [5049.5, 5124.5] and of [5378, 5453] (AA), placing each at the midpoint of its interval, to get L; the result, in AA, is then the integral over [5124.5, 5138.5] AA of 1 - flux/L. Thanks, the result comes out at 0.5 AA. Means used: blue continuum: 13.8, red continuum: 14.5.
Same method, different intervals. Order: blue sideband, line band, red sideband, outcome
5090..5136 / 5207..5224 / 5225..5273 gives 0.09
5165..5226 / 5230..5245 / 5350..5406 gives -1.43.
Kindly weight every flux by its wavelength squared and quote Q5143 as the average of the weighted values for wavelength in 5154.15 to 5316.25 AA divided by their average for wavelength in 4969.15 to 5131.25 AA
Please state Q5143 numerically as 1.1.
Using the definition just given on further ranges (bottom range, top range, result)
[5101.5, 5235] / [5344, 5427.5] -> 1.22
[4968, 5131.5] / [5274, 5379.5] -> 1.19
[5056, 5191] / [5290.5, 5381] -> 1.21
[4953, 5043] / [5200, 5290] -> 1.12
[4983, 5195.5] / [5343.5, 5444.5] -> 1.24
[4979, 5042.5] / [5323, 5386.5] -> 1.23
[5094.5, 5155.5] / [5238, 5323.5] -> 1.13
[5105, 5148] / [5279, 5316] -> 1.17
